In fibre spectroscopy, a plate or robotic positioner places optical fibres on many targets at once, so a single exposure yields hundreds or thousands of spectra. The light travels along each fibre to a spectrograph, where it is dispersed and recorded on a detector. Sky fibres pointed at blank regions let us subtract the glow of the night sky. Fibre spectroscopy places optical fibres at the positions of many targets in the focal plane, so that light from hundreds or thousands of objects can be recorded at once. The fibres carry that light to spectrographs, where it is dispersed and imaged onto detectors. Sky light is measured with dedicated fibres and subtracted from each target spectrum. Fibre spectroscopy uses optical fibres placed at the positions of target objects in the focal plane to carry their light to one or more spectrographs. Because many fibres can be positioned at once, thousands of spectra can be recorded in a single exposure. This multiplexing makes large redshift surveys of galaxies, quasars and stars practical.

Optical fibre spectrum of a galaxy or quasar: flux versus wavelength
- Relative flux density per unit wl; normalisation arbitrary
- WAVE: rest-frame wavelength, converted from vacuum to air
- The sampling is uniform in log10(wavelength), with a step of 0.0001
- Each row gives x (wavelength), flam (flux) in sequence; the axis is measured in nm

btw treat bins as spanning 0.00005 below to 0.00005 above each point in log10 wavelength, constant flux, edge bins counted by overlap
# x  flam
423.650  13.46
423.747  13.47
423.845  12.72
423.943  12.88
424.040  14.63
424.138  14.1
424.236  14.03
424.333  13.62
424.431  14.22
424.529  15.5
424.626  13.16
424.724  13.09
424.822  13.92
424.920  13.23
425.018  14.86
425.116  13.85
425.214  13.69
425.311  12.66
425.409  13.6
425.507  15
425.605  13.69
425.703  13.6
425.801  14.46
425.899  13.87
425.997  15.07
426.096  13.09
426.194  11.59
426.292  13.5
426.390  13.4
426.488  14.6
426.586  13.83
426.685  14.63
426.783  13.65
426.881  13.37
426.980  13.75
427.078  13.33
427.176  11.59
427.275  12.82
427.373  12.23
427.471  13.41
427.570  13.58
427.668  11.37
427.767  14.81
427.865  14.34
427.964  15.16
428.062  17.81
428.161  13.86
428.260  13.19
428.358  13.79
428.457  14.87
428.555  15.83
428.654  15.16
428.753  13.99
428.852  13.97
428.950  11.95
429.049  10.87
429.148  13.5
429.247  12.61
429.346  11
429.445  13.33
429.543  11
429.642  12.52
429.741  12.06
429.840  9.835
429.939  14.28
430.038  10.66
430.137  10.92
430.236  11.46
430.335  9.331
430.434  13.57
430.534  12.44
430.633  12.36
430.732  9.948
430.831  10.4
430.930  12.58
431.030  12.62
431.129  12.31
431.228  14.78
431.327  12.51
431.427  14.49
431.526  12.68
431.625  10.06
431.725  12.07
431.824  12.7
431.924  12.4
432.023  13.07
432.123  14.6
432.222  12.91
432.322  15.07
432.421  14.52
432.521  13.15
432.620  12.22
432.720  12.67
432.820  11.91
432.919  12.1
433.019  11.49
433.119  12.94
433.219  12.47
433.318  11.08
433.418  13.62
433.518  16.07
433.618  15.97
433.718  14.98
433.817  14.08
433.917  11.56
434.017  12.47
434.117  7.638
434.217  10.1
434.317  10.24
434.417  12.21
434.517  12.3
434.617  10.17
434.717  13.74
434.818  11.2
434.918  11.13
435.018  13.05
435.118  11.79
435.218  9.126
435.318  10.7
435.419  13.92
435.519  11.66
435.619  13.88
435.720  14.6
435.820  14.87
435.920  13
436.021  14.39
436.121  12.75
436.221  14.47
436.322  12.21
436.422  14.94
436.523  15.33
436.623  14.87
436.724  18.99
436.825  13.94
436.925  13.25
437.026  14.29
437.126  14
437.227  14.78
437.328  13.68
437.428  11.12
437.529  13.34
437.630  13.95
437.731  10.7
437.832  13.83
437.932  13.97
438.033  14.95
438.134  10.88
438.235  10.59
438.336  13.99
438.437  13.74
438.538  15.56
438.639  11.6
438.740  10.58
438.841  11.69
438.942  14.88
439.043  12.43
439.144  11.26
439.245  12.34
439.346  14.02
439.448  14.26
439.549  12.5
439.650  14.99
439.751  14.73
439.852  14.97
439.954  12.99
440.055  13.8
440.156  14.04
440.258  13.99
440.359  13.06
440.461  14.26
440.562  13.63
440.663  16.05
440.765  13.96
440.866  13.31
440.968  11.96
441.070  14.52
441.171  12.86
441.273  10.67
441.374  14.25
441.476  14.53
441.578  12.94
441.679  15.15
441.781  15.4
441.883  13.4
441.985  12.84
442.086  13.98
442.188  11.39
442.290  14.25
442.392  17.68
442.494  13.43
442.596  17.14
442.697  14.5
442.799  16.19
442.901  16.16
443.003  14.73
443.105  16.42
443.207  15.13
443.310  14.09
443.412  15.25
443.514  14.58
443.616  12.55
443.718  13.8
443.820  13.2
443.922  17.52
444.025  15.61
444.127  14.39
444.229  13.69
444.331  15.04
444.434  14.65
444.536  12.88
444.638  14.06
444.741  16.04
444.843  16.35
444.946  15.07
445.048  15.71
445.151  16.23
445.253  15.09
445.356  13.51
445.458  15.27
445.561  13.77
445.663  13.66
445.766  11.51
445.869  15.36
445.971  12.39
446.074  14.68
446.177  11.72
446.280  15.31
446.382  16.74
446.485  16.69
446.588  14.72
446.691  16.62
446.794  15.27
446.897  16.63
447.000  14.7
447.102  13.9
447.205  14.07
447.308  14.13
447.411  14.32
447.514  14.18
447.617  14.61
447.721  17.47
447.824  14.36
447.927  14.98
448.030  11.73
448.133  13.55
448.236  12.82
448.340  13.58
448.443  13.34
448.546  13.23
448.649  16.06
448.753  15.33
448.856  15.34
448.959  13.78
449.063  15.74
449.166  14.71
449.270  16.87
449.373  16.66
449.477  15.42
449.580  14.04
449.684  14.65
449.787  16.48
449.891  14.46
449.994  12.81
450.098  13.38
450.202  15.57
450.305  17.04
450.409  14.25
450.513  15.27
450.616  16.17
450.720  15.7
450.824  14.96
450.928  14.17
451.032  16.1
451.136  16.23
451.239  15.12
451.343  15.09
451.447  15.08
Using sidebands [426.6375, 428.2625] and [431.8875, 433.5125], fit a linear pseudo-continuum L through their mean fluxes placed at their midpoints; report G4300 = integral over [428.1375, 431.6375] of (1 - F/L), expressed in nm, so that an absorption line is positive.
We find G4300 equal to 0.22 nm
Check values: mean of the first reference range 13.7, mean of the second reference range 13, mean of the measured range 12.5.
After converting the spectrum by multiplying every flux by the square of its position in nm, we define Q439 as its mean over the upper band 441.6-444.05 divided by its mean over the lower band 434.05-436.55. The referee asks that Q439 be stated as 1.2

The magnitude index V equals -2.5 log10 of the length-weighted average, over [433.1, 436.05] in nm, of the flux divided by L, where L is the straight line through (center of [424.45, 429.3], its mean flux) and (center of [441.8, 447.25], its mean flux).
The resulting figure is 0.14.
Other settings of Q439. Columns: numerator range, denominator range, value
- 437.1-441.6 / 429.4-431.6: 1.15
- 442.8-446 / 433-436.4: 1.22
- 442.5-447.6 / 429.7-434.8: 1.27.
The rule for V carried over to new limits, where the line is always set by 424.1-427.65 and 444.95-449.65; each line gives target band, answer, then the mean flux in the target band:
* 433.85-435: 0.241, 11.2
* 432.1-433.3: 0.084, 12.9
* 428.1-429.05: -0.014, 13.9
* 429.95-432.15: 0.141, 12.2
